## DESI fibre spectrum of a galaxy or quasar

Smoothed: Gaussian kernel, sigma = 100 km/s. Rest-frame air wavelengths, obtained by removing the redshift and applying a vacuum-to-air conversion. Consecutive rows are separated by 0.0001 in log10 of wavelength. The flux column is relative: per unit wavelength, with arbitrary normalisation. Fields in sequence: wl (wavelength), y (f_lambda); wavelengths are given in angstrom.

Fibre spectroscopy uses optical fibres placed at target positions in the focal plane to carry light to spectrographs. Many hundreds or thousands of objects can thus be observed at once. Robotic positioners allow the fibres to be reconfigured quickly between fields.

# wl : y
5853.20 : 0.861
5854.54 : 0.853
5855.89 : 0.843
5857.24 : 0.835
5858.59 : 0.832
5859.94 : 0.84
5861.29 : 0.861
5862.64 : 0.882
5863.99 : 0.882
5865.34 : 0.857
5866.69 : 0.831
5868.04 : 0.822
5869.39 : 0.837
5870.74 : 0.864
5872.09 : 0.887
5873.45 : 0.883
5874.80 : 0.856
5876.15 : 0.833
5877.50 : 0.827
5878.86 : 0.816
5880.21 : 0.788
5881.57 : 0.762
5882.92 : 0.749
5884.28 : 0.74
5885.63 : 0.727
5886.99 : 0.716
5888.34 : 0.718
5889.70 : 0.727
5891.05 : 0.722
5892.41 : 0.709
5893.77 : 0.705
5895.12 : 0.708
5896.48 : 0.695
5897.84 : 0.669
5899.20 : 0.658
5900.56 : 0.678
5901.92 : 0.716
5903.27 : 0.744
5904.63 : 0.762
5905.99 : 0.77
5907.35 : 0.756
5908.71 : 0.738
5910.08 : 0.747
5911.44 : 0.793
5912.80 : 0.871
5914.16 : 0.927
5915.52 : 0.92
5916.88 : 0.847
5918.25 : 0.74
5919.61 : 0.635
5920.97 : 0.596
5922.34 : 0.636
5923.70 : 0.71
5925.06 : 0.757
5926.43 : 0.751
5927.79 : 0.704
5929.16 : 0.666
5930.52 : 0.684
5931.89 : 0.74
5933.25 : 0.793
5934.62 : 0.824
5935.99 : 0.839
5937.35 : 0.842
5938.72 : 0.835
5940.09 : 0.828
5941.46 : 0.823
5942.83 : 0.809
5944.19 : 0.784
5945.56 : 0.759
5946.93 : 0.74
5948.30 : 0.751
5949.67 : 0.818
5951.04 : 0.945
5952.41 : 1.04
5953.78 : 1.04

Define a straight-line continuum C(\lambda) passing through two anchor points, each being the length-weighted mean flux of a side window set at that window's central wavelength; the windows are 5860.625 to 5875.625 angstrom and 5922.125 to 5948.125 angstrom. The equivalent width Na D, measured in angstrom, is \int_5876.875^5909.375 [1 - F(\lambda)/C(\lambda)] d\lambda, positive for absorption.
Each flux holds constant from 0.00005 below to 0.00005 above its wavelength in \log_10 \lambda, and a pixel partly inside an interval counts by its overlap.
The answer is 3.6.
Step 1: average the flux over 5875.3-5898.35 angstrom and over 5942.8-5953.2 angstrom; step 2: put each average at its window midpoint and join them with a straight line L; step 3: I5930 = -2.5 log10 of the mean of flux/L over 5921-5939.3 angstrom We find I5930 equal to 0.09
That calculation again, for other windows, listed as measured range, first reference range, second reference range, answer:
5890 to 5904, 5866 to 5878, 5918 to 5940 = 0.14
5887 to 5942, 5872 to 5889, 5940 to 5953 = 0.08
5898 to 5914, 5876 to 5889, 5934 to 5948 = 0.04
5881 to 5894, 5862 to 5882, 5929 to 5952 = 0.15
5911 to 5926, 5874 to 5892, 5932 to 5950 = 0.03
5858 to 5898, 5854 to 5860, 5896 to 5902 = -0.05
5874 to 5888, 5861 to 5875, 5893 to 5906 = 0.02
